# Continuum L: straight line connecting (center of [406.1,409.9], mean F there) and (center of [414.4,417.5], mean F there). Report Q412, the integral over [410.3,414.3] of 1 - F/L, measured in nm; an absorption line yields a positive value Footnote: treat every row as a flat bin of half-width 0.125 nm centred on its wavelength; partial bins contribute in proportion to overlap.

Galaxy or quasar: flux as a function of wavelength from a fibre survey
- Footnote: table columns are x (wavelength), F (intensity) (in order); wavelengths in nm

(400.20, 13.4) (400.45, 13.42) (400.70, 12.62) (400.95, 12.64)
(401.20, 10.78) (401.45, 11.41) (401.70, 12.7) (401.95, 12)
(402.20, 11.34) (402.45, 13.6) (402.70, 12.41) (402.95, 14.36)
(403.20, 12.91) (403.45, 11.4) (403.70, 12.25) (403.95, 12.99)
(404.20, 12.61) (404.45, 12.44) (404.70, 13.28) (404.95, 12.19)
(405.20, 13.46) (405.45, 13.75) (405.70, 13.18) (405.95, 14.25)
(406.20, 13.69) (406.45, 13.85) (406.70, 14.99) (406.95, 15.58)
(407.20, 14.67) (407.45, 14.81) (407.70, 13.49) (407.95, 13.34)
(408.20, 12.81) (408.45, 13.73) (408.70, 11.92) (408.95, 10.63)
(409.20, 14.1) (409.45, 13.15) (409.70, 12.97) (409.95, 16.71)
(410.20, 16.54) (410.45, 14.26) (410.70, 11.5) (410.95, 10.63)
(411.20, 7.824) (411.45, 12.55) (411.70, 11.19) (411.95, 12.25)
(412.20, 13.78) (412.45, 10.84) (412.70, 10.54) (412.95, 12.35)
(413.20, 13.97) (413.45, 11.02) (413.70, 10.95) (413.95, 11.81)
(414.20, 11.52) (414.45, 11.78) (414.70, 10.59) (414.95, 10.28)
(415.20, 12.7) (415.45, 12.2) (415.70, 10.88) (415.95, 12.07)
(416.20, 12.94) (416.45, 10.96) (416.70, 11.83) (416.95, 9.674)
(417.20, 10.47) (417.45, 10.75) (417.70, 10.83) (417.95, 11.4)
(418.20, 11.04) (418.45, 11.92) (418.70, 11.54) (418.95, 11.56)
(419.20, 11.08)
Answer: 0.21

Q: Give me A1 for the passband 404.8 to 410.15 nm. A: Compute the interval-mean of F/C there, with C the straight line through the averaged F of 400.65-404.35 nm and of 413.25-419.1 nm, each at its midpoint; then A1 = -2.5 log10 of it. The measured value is -0.14 mag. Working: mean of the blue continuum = 12.4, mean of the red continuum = 11.4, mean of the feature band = 13.7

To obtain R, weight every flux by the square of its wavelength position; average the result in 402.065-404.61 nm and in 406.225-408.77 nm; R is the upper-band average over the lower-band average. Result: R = 1.13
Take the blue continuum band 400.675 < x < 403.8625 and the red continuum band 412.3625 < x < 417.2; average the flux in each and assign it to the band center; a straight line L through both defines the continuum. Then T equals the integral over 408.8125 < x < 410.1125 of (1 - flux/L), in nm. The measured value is -0.19 nm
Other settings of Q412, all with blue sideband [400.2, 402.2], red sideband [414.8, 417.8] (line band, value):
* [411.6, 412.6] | -0.04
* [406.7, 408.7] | -0.36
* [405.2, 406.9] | -0.29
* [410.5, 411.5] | 0.08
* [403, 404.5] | -0.06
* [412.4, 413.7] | -0.02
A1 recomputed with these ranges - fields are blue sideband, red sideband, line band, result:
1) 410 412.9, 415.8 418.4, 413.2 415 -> 0.031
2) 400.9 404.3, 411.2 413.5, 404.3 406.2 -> -0.086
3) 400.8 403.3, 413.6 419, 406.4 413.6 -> -0.098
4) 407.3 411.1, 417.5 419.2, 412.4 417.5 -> 0.058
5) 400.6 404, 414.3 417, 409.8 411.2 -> -0.132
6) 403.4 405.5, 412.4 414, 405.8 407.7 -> -0.163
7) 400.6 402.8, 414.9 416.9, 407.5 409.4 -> -0.088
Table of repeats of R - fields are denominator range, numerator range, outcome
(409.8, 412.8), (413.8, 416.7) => 0.95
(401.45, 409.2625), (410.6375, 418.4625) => 0.91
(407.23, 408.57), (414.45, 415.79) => 0.86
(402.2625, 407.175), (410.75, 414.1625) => 0.90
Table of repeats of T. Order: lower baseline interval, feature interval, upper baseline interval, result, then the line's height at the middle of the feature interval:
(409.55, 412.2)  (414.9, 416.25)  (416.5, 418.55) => -0.05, 11.5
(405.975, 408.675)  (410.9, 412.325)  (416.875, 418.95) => 0.15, 12.8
